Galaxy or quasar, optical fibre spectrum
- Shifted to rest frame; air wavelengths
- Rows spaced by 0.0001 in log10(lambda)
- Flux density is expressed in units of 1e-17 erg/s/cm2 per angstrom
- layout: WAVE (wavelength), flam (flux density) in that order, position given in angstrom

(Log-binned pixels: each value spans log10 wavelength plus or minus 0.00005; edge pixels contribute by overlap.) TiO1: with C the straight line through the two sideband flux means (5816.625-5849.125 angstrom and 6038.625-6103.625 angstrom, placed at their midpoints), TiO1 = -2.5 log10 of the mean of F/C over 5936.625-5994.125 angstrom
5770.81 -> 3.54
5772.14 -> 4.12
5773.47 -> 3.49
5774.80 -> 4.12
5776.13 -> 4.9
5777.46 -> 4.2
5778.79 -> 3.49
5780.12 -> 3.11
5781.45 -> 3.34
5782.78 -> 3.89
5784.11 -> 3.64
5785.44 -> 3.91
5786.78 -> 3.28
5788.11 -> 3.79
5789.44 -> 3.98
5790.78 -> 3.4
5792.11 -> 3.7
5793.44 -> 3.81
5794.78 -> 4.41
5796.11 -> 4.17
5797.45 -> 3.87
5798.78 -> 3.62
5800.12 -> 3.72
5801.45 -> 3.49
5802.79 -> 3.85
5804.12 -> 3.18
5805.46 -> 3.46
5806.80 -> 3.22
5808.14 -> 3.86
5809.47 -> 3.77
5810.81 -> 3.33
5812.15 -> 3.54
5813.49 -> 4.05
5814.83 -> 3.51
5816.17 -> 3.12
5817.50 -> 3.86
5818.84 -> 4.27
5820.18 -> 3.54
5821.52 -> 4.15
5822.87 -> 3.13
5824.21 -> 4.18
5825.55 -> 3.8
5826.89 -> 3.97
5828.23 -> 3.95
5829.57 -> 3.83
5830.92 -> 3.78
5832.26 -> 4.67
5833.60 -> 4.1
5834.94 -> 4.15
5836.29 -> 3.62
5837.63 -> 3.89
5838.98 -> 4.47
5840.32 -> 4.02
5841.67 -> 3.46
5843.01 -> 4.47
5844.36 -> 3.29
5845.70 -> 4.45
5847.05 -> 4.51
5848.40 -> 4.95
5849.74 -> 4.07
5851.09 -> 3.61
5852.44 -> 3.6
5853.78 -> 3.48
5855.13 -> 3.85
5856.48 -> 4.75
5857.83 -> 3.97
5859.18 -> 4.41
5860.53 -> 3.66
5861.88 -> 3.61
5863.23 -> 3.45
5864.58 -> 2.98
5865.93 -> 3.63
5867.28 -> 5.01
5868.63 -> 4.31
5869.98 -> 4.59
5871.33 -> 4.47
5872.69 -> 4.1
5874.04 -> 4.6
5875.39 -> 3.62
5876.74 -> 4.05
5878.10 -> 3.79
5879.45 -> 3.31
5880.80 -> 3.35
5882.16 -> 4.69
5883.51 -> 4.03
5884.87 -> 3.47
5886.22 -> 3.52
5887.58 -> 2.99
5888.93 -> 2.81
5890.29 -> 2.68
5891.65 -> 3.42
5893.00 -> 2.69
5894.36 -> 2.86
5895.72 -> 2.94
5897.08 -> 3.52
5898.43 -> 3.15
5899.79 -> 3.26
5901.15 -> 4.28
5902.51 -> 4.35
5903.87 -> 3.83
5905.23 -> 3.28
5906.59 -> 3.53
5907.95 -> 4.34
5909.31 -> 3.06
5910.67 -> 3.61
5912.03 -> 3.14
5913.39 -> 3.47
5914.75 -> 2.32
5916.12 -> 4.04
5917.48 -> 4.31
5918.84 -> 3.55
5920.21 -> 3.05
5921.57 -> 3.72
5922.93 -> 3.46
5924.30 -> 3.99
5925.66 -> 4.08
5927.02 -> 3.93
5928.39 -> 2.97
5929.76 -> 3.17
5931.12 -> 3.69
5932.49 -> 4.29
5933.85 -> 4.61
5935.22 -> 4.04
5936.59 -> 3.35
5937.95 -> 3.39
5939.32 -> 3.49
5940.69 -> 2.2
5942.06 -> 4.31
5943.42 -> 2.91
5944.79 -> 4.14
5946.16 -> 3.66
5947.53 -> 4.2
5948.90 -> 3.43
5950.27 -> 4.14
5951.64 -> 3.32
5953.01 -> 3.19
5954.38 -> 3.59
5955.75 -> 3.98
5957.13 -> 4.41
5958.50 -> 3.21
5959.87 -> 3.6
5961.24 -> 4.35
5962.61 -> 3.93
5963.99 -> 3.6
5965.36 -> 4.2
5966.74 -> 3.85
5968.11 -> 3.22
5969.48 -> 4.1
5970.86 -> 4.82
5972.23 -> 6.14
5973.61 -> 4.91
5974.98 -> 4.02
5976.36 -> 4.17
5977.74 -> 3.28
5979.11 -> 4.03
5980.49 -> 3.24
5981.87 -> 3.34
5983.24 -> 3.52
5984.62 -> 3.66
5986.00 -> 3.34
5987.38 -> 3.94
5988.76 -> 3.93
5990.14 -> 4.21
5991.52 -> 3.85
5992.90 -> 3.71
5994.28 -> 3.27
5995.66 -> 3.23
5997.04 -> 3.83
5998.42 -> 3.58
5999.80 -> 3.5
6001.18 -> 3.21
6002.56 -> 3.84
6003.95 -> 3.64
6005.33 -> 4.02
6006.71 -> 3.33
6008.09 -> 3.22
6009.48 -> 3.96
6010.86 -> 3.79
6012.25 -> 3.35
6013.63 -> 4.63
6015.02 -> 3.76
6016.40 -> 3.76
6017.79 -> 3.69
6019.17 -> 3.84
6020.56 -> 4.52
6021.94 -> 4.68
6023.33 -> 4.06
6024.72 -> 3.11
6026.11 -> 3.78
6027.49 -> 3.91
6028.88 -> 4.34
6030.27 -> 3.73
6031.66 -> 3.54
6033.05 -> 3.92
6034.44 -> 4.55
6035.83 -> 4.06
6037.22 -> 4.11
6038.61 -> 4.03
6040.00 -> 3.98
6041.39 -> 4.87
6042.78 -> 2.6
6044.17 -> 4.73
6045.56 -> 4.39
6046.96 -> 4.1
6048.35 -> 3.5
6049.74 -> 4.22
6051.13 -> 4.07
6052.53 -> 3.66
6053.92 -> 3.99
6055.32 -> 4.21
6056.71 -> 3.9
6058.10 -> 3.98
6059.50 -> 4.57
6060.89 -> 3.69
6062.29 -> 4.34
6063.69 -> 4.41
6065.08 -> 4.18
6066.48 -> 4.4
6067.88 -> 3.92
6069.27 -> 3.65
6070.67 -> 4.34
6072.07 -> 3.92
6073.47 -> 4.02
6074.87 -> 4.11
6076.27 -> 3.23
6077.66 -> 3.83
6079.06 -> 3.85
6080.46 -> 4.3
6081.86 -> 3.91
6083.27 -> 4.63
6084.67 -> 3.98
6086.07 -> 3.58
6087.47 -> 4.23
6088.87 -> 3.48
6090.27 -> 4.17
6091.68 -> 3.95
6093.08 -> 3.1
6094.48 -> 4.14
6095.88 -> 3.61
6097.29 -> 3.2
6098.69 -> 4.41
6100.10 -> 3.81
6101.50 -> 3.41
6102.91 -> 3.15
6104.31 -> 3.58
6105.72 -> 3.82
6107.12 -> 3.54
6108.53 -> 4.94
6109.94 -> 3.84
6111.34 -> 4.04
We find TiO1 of 0.05 mag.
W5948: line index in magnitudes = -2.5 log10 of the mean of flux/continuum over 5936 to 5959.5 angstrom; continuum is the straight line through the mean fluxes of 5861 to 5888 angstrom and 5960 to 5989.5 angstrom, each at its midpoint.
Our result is 0.105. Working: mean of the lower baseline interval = 3.89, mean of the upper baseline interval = 3.97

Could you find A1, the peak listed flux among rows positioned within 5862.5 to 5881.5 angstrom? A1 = 5.01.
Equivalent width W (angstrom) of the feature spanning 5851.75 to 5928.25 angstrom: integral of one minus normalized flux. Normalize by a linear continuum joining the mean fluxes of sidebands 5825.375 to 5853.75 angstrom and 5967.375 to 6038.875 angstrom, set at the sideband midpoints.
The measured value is 5.9 angstrom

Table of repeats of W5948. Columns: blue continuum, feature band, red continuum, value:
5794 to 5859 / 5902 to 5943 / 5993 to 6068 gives 0.08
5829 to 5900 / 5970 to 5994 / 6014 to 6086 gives -0.01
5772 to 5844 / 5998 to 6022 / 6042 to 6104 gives 0.03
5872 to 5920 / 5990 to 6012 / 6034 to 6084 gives 0.07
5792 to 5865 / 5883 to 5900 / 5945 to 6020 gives 0.21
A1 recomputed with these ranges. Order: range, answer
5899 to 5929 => 4.35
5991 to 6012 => 4.02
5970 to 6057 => 6.14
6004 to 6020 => 4.63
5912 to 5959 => 4.61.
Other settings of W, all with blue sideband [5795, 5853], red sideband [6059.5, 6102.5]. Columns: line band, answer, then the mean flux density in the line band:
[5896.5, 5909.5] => 0.65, 3.68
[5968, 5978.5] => -1.33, 4.39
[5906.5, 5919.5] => 1.15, 3.54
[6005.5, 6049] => -0.18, 3.93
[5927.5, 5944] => 1.46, 3.54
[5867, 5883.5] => -1.11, 4.13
